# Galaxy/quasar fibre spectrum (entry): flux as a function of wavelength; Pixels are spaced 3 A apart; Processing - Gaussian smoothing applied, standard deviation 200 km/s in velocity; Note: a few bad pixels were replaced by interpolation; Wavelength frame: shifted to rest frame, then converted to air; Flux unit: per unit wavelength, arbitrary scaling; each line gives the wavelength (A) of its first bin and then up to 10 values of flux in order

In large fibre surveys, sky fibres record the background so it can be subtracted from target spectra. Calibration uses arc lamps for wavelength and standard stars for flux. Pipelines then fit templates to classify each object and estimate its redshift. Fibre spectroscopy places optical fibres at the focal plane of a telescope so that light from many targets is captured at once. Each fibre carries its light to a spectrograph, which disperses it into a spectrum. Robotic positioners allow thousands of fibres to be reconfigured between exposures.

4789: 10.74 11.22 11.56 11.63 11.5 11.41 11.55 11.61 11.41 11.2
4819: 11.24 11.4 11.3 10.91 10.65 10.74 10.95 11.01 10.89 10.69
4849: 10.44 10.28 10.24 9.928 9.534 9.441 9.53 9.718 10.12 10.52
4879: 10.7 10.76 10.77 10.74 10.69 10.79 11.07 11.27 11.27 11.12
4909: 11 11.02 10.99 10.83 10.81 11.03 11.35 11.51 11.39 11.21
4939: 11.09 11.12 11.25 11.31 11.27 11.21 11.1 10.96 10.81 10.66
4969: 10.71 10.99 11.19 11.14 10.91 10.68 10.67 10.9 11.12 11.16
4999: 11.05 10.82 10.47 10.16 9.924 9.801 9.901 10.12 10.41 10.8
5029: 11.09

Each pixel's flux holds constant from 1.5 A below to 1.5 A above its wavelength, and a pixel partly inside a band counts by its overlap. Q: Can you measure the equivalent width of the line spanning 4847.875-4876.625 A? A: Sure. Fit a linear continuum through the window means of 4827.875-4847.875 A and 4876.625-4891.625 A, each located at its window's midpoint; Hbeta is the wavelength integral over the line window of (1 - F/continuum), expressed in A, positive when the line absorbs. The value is 2.18 A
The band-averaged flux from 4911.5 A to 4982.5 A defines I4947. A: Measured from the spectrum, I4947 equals 11.1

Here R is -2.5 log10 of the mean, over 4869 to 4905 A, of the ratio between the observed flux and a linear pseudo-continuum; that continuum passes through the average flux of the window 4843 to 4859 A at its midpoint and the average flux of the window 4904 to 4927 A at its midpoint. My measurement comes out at 0.00 mag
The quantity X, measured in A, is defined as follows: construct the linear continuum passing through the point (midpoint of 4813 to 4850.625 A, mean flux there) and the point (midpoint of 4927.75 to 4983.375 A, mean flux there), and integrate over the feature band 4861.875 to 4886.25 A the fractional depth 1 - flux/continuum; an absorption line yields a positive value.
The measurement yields 1.9 A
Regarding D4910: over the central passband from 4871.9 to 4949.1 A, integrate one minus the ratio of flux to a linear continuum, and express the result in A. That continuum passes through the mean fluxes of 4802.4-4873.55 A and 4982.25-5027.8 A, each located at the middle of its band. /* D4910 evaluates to -2.7 A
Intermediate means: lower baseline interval 10.7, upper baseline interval 10.5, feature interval 11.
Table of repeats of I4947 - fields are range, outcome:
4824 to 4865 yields 10.5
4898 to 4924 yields 11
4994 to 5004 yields 11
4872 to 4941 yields 11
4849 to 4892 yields 10.2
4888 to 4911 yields 11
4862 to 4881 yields 10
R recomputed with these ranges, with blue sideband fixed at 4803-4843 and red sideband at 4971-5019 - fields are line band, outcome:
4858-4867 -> 0.16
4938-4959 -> -0.04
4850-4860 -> 0.10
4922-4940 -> -0.04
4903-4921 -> -0.01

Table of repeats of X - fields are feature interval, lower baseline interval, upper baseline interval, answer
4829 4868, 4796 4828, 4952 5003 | 3.3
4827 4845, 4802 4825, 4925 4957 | 0.8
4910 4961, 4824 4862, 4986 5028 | -2.9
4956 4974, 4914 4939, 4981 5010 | 0.1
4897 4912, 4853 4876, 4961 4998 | -1.4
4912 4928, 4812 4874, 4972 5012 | -0.5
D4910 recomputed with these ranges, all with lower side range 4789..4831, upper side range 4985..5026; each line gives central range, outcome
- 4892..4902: -0.1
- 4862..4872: 1.4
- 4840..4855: 0.8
